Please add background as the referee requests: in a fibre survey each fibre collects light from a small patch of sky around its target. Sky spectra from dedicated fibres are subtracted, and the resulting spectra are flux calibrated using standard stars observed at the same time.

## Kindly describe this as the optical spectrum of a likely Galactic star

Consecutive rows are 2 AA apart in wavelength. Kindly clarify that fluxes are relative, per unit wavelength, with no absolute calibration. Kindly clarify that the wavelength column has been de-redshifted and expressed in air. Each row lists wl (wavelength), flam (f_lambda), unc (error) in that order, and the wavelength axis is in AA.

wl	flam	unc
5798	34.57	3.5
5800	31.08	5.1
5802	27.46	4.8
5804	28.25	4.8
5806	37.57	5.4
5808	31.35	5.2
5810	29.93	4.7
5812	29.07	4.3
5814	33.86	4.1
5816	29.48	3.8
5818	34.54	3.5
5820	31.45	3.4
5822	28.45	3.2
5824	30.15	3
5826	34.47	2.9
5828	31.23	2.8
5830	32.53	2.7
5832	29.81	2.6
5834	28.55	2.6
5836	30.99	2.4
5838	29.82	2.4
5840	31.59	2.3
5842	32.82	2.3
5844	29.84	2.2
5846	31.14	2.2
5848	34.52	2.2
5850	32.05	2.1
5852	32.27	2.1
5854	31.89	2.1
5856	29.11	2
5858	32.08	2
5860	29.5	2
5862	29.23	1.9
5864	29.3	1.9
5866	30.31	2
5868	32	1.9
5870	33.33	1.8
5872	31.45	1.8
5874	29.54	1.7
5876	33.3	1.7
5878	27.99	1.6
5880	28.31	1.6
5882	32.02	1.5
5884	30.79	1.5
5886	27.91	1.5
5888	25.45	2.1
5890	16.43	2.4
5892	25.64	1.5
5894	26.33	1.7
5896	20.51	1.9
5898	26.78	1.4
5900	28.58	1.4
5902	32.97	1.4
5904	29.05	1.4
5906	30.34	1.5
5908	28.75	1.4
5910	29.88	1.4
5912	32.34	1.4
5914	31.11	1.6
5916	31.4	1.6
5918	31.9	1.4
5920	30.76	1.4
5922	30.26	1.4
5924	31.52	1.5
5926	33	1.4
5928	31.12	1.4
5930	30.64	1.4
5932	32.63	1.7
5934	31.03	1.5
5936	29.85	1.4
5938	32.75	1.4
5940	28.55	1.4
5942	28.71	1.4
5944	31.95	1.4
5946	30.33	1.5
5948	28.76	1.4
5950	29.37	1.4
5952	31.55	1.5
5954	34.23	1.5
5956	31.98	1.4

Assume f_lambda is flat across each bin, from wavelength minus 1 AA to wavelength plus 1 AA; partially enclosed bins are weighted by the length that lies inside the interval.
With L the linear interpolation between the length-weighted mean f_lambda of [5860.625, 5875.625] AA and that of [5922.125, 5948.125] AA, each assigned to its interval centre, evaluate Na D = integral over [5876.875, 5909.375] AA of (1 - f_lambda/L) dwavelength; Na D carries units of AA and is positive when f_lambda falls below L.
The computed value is 3.6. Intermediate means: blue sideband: 30.8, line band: 27.4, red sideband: 30.9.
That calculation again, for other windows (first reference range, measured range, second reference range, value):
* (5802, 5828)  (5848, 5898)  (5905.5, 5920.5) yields 3.16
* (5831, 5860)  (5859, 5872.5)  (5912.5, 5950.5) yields 0.15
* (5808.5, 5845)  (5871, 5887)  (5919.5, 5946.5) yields 0.43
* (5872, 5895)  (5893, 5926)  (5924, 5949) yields -0.39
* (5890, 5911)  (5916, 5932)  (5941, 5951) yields -1.55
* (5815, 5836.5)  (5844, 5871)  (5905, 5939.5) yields -0.14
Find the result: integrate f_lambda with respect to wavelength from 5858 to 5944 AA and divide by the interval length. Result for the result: 29.7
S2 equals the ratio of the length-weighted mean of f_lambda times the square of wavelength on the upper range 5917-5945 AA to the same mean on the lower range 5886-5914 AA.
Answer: 1.15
